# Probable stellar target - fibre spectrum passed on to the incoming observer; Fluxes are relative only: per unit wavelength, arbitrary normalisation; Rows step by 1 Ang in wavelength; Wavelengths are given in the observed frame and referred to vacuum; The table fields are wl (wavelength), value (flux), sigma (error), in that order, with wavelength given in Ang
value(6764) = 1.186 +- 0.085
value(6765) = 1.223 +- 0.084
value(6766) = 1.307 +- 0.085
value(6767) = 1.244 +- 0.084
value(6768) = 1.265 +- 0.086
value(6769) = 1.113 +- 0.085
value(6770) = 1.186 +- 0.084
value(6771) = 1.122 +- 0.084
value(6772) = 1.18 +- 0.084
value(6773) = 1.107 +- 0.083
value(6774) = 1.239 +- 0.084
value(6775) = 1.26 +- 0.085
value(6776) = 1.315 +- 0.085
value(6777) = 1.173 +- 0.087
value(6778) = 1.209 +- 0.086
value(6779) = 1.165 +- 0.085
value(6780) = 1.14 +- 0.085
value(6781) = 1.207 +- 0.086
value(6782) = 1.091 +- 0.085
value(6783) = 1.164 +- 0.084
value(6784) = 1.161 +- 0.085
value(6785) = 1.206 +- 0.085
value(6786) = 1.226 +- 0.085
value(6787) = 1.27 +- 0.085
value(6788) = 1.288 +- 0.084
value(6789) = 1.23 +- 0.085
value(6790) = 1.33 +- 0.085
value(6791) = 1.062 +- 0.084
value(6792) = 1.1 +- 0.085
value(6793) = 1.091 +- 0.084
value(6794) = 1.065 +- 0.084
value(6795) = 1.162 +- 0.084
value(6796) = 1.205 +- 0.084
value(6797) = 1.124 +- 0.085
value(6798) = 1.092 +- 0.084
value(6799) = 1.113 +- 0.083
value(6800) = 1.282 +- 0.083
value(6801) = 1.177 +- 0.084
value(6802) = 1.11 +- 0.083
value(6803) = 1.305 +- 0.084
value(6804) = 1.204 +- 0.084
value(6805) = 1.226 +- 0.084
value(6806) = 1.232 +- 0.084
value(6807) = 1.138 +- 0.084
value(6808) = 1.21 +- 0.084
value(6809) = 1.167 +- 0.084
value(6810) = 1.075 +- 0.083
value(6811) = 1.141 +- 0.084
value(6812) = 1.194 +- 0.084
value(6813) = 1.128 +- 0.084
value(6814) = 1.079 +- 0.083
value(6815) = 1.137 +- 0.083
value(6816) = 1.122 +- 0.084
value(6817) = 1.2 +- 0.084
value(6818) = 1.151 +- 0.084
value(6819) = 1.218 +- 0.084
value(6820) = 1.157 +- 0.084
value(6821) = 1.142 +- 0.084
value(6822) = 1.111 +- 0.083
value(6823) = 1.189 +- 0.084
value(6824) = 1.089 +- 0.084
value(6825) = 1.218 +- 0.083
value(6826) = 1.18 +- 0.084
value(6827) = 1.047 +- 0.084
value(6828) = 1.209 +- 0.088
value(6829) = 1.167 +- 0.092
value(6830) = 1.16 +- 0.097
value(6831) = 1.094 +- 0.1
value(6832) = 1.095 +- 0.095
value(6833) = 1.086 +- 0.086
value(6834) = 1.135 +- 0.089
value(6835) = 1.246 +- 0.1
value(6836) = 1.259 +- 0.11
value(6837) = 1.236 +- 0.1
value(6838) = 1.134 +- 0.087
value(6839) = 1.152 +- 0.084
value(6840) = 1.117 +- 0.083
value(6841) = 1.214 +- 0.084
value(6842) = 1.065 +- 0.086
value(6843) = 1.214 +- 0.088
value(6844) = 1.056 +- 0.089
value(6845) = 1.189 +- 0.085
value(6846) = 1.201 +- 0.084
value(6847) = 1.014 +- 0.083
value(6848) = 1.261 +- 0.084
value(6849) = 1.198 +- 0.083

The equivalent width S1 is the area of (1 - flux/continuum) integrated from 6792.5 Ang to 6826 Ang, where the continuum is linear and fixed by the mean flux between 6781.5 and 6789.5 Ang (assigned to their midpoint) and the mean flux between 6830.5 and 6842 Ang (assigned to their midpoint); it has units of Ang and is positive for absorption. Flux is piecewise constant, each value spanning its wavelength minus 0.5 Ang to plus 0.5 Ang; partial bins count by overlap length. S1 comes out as 0.6 Ang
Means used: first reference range 1.2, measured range 1.16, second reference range 1.16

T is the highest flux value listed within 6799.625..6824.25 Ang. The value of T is 1.305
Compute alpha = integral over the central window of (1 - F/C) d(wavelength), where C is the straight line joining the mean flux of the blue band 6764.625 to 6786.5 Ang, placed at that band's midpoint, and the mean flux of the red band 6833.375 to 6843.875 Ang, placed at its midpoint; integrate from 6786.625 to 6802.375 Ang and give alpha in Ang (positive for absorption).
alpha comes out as 0.3 Ang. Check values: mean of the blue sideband 1.2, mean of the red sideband 1.17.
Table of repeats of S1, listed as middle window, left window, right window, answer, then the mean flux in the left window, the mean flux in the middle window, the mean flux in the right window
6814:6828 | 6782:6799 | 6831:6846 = 0.1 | 1.17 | 1.15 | 1.16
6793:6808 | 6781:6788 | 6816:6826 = 0.1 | 1.2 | 1.17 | 1.16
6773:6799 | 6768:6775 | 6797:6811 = -0.1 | 1.17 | 1.18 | 1.18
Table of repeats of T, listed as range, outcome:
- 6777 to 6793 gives 1.33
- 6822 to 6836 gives 1.259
